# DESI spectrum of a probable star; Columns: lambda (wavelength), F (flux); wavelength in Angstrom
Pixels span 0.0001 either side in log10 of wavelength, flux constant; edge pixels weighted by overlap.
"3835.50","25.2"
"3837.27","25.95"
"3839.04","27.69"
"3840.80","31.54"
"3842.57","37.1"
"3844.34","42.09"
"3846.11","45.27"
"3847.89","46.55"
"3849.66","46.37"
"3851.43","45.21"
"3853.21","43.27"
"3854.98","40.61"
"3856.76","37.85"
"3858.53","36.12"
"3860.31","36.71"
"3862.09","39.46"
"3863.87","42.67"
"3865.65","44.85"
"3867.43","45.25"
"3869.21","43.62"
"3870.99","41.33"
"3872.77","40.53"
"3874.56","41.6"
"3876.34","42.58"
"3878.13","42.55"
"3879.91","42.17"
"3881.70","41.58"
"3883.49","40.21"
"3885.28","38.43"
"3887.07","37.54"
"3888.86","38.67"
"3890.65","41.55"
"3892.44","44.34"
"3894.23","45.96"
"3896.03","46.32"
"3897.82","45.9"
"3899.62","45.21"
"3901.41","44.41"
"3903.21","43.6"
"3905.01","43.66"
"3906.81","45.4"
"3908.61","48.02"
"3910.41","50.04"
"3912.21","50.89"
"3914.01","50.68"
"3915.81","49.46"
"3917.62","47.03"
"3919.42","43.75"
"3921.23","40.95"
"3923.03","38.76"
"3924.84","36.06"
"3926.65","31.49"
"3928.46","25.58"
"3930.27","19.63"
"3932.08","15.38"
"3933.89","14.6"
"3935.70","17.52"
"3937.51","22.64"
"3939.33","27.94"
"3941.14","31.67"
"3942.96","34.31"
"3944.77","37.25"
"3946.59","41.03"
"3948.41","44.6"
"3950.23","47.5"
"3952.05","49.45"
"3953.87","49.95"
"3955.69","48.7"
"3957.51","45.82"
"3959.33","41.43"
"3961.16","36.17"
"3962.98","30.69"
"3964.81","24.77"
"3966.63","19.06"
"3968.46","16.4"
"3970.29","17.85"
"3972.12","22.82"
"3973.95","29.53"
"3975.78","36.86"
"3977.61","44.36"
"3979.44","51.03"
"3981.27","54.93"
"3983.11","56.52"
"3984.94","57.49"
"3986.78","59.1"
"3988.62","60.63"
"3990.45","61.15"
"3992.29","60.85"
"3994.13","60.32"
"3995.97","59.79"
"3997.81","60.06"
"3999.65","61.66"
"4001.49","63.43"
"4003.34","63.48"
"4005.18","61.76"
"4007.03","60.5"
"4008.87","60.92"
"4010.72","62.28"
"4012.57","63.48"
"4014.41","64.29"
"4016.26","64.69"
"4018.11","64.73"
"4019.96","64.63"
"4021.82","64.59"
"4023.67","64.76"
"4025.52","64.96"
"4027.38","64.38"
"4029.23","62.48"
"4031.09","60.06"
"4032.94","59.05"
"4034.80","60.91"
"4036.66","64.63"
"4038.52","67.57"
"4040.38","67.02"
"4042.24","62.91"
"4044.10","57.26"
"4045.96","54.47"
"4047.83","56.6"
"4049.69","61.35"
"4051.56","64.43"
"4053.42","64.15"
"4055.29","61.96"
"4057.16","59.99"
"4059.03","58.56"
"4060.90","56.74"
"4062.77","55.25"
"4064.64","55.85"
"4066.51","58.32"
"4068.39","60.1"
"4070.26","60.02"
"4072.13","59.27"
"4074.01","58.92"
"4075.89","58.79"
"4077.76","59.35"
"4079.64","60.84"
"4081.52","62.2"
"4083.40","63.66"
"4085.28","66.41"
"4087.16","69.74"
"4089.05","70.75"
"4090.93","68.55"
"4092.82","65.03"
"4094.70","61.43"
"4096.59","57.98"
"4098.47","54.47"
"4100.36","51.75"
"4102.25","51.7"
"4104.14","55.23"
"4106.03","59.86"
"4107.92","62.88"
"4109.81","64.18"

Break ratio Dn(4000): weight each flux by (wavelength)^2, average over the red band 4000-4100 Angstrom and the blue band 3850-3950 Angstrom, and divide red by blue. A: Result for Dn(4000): 1.7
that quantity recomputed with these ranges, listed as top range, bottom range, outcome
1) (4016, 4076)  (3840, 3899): 1.60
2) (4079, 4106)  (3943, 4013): 1.36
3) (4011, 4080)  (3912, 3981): 1.83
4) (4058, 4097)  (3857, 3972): 1.74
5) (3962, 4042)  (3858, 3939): 1.46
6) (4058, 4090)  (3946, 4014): 1.31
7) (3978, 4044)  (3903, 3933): 1.62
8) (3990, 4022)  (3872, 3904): 1.56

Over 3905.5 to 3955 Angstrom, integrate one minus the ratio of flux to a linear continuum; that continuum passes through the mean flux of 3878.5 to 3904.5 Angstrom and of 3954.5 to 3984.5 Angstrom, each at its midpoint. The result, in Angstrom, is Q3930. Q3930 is 2.6 Angstrom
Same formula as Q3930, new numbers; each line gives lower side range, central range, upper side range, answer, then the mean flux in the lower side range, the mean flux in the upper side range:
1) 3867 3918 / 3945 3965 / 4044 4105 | 2.9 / 44.1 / 60.1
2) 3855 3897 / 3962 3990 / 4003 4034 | 8.7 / 41.4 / 63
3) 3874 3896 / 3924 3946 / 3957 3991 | 7.8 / 41.6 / 40.1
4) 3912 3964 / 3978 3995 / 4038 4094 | -4.2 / 36.7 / 61.5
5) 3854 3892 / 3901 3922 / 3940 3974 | -4.6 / 40.8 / 35.3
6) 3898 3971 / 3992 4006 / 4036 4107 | -3.9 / 36.8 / 60.6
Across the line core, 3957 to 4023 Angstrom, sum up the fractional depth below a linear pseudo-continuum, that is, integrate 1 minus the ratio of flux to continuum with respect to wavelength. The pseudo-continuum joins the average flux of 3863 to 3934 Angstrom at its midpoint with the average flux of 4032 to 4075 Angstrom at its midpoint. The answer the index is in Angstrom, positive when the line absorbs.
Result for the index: 2.4 Angstrom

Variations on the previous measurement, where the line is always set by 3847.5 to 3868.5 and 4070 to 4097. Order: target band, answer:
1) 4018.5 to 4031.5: -1.43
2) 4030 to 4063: -0.72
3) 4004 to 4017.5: -1.53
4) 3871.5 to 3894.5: 1.60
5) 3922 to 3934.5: 5.70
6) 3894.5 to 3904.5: 0.17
